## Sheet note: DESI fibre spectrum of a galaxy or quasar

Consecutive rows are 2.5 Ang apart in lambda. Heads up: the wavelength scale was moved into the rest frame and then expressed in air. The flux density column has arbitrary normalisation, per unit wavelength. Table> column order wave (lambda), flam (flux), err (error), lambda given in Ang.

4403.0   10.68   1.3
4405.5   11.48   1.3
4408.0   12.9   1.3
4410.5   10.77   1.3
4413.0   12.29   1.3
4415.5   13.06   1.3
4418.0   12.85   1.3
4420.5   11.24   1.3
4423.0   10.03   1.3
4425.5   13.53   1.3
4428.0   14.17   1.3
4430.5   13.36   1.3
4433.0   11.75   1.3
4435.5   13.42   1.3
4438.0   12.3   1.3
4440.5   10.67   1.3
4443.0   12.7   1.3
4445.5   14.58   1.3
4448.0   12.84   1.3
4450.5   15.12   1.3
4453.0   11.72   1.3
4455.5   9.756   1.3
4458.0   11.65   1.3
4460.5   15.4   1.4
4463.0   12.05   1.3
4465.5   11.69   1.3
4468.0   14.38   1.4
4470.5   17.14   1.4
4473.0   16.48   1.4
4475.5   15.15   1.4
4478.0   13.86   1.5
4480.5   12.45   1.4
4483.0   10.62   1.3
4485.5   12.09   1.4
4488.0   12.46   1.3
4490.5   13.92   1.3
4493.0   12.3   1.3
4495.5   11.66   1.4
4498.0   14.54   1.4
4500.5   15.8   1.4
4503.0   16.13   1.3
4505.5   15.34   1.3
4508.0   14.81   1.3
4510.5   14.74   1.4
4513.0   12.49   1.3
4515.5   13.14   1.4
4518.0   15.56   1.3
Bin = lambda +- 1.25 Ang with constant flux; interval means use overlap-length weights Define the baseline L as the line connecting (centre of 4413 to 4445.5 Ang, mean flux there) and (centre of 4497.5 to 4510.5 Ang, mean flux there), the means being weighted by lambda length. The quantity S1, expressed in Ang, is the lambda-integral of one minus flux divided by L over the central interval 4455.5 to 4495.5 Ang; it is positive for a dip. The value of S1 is 2.7 Ang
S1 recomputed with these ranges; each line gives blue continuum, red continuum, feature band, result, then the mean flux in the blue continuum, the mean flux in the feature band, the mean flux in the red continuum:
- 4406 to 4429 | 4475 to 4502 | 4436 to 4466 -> 0.23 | 12.3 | 12.6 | 13.1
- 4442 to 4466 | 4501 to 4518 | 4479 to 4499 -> 2.05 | 12.8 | 12.5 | 14.6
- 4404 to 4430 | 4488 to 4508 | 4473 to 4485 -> 0.33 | 12.2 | 13.3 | 14.2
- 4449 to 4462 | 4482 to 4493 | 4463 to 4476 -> -2.22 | 12.7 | 14.7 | 12.3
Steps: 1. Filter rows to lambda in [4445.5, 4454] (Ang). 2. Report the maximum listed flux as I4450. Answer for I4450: 15.12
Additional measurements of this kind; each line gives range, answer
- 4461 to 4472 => 17.14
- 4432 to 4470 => 15.4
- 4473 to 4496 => 16.48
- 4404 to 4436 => 14.17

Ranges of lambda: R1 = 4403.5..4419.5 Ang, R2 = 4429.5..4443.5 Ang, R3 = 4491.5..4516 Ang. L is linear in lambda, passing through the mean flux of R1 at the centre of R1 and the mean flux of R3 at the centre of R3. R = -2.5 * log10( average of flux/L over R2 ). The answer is 0.030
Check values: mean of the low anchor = 12.1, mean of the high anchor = 14.1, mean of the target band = 12.3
